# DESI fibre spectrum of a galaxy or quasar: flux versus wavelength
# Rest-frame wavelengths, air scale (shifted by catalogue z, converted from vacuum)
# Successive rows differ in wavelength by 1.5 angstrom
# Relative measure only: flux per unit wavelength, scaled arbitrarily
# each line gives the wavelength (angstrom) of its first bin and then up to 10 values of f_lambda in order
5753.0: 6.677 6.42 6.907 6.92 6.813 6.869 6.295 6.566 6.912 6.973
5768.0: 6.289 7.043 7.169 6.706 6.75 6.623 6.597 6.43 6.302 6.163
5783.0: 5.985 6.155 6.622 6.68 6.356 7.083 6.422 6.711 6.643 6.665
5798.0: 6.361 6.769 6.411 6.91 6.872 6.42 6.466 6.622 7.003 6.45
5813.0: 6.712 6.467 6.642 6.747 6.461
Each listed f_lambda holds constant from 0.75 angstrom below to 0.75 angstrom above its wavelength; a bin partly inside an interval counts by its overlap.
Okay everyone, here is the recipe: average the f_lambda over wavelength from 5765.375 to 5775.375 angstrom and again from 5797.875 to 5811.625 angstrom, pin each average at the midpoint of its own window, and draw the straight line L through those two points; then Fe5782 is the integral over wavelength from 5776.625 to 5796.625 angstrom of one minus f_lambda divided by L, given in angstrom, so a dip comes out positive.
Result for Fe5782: 0.8 angstrom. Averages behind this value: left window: 6.81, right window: 6.65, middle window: 6.48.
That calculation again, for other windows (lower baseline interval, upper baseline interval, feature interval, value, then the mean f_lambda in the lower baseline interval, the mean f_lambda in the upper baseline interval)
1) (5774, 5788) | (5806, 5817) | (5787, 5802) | -0.3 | 6.41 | 6.62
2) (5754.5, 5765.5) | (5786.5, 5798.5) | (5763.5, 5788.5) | 0.3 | 6.73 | 6.62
